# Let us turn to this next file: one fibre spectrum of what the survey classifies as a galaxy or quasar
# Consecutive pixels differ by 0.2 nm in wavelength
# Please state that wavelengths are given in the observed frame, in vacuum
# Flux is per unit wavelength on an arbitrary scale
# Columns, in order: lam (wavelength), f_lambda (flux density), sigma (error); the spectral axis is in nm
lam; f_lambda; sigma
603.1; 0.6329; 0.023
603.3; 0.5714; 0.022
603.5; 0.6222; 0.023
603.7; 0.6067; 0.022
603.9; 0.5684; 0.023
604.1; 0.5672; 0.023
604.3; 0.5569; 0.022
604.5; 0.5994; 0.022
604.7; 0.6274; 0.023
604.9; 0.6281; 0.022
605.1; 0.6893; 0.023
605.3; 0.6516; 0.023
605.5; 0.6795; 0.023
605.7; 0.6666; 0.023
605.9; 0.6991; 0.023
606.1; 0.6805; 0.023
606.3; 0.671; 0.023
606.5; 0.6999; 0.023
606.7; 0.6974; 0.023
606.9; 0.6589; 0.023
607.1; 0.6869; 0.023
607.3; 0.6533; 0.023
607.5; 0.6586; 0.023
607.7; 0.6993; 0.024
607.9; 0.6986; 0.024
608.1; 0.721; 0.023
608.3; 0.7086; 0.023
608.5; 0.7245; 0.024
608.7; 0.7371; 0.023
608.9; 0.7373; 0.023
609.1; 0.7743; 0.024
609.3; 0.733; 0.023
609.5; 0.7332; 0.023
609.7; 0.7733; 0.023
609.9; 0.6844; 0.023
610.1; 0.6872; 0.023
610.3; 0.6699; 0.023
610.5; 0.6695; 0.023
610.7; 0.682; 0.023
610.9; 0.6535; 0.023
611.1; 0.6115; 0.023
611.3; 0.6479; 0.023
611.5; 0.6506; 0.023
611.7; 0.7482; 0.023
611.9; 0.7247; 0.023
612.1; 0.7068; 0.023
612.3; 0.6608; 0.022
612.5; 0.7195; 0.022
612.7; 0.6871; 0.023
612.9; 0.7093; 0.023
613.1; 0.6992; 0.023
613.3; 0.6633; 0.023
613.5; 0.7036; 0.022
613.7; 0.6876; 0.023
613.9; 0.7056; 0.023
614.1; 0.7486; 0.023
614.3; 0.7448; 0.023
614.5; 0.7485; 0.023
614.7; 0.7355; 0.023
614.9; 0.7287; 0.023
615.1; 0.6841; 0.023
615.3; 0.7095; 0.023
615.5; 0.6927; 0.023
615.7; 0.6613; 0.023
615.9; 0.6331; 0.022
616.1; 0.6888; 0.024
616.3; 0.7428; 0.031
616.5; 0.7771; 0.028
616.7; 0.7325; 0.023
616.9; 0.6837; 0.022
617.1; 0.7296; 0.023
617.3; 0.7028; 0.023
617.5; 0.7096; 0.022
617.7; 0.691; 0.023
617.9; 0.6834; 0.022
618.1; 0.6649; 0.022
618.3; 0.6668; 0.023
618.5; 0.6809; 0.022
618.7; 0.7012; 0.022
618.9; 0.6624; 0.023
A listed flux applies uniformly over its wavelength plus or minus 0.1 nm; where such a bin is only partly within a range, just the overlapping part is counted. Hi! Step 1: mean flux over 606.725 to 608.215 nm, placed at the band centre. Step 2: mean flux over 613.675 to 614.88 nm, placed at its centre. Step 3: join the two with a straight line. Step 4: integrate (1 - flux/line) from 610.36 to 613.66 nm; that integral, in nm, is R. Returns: 0.15 nm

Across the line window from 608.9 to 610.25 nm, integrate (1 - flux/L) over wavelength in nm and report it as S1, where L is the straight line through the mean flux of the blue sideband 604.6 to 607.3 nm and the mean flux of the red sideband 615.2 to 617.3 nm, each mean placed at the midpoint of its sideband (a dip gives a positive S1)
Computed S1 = -0.09 nm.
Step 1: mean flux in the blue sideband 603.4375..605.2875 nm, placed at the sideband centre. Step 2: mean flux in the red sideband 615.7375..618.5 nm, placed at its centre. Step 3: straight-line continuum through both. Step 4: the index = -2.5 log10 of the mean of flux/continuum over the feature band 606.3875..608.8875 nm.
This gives -0.11 mag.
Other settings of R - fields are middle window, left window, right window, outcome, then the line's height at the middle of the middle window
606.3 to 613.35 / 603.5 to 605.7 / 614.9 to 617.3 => -0.41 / 0.658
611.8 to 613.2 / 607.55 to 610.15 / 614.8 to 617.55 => 0.03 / 0.714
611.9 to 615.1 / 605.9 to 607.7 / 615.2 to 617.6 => -0.06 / 0.697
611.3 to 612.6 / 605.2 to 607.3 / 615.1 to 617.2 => -0.01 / 0.693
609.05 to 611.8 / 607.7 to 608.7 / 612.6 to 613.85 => 0.05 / 0.704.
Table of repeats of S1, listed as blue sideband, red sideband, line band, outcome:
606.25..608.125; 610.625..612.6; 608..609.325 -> -0.10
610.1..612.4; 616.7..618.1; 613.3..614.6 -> -0.06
